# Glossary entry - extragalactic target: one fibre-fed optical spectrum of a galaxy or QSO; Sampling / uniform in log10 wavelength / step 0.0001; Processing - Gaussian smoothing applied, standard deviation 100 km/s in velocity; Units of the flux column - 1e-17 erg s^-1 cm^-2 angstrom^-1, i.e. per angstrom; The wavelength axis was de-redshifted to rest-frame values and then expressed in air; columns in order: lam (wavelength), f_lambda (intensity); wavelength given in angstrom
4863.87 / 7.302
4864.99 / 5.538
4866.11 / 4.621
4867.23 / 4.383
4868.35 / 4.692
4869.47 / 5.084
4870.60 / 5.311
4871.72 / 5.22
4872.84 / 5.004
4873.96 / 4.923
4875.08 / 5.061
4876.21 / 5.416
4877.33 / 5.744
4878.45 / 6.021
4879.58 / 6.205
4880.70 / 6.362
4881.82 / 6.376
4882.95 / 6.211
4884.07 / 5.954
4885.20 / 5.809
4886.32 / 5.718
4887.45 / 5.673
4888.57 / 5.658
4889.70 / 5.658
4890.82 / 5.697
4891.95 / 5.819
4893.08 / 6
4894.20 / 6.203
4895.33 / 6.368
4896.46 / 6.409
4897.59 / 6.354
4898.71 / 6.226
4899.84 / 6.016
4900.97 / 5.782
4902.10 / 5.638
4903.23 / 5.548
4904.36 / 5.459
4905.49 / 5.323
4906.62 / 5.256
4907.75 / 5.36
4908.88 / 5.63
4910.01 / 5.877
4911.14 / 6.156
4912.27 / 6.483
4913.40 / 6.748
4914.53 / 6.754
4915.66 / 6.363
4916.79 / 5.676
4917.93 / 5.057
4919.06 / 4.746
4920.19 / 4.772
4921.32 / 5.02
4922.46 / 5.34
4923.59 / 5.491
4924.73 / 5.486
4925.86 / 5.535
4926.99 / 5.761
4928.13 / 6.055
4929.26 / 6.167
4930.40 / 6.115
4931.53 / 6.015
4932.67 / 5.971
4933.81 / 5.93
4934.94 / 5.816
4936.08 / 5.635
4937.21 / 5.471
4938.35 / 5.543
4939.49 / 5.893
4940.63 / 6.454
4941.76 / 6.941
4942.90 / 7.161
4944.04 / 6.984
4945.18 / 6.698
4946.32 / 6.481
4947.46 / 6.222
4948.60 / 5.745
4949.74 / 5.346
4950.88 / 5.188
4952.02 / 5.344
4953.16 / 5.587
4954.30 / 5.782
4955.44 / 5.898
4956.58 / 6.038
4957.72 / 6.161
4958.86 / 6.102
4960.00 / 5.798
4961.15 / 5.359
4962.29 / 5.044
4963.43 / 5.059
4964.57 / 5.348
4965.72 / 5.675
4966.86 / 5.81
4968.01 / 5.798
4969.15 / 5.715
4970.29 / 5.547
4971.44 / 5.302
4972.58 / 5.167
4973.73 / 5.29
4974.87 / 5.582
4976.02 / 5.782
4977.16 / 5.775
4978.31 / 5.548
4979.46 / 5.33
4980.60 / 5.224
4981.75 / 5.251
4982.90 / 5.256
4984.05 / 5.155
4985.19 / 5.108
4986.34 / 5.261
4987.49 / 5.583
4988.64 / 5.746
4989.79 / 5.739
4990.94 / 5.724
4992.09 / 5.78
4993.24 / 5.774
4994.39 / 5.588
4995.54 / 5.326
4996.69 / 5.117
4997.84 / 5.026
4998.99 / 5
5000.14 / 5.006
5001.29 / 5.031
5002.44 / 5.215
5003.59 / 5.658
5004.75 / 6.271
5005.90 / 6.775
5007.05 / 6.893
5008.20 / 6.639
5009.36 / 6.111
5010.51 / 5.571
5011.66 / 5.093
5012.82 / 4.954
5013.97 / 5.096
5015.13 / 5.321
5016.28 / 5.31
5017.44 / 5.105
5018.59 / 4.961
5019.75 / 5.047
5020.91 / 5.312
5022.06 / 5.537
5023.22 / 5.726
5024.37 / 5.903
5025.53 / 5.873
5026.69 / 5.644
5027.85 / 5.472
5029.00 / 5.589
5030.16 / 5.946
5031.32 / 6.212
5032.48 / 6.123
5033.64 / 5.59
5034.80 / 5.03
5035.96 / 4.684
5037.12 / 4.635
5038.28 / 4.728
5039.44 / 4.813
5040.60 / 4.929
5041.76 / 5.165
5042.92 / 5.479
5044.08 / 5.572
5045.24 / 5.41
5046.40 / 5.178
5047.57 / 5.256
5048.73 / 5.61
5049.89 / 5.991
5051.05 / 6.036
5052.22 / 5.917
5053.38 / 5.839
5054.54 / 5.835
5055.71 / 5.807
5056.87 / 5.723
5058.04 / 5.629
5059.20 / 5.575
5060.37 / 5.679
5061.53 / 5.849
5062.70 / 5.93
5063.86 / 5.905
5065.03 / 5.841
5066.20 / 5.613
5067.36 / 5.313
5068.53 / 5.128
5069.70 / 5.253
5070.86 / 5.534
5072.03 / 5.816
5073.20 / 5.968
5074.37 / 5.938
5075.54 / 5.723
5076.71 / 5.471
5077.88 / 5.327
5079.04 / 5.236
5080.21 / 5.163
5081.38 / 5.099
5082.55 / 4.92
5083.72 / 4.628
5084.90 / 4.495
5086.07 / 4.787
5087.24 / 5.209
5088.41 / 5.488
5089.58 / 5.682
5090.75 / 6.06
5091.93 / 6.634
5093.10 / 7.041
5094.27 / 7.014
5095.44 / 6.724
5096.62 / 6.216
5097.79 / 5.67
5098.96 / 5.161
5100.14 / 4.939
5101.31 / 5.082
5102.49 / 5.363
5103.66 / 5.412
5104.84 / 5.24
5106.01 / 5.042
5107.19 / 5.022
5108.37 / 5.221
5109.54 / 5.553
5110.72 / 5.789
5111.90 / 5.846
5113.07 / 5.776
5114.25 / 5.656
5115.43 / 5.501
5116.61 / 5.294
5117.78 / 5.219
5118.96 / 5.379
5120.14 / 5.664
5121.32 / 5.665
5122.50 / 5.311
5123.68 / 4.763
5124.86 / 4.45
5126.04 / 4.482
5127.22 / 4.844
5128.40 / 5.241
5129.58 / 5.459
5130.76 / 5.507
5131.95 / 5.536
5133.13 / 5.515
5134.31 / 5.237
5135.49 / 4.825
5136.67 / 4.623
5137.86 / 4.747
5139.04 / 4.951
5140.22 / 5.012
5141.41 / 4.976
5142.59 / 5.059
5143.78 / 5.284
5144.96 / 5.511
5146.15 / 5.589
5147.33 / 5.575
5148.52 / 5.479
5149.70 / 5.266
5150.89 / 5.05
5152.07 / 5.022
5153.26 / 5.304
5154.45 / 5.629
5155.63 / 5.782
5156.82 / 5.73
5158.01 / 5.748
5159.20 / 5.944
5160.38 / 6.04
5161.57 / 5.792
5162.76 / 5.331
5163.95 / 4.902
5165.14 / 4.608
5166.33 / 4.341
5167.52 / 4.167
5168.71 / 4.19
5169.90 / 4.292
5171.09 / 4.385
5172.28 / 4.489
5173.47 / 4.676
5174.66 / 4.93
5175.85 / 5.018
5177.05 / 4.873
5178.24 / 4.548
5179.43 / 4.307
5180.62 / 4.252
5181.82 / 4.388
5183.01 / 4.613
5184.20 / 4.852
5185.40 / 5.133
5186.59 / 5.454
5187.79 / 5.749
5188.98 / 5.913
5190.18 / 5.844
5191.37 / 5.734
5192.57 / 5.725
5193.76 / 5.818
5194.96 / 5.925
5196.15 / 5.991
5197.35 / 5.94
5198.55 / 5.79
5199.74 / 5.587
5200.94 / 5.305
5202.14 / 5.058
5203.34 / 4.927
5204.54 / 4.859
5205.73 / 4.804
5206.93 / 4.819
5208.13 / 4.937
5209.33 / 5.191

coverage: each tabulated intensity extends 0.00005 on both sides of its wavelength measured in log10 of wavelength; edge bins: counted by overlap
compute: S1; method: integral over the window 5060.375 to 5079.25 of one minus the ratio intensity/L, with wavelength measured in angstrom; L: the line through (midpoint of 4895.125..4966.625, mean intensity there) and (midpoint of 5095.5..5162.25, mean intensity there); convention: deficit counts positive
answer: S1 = -0.4 angstrom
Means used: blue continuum 5.83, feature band 5.63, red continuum 5.35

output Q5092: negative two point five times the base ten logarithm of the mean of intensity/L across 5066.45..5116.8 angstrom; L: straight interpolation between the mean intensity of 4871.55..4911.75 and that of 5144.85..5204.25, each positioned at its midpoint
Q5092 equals -0.03 mag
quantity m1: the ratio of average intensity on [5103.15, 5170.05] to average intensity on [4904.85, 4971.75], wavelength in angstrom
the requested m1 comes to 0.90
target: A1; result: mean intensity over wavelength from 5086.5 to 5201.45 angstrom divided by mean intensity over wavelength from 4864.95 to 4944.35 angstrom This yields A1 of 0.9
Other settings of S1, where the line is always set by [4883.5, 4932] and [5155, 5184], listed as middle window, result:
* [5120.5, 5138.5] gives -0.2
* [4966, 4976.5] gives 0.0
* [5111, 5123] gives -1.1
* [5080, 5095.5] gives -1.3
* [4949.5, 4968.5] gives 0.0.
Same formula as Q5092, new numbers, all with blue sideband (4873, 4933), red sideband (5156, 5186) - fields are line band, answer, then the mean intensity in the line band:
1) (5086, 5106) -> -0.125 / 5.75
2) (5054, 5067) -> -0.099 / 5.75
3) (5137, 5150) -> -0.053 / 5.21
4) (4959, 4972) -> 0.013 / 5.51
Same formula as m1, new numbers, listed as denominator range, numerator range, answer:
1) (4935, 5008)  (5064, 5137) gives 0.96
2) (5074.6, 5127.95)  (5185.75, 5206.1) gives 1.02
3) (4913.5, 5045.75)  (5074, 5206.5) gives 0.94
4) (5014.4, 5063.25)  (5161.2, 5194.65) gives 0.90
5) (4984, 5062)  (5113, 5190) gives 0.93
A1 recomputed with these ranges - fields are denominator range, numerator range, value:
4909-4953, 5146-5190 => 0.86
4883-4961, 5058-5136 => 0.93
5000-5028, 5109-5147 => 0.94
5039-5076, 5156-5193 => 0.90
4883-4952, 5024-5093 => 0.94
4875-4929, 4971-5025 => 0.95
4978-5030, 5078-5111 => 1.00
